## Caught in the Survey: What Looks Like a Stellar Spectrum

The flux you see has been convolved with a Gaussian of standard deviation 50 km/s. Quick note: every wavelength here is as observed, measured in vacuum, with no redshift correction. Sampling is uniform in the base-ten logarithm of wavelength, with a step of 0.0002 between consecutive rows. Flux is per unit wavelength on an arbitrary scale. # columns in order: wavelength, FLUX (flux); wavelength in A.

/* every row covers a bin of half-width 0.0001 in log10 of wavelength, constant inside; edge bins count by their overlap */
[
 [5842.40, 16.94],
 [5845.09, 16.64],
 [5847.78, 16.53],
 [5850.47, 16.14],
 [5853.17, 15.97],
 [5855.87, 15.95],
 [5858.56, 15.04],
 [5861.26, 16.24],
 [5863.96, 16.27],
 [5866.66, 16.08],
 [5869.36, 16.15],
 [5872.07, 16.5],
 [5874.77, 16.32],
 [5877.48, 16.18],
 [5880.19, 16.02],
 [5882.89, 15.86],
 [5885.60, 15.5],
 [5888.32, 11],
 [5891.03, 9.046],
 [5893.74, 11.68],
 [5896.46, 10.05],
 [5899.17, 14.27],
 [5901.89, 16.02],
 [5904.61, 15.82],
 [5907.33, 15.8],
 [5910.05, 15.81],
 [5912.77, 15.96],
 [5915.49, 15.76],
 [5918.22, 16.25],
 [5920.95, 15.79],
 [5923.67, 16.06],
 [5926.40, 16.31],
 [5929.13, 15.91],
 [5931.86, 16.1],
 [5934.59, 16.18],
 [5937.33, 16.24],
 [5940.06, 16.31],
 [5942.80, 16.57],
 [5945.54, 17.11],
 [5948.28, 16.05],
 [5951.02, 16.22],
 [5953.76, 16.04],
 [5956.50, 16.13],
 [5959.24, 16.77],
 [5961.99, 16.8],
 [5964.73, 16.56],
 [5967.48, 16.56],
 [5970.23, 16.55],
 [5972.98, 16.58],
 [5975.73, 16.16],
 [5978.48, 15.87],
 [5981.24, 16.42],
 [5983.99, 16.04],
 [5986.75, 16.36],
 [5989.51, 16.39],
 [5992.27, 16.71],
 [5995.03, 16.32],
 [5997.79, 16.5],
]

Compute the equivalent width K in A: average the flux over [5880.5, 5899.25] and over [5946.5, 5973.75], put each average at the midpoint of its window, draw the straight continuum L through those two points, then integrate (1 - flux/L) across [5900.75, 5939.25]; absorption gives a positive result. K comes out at -4.9 A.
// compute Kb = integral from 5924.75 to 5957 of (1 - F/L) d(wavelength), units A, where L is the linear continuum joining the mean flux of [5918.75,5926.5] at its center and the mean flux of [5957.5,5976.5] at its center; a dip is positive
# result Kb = 0.0 A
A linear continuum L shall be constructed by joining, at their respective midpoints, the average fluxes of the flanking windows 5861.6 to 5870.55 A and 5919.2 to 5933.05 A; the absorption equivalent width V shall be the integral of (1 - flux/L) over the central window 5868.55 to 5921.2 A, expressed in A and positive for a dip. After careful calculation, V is 4.44 A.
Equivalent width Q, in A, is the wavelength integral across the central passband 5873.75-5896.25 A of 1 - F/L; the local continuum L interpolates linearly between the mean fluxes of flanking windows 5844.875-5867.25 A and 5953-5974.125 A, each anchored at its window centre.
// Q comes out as 3.4 A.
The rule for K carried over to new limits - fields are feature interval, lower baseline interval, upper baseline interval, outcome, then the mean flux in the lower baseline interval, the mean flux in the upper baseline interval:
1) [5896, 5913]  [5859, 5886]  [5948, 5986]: 1.25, 16.1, 16.3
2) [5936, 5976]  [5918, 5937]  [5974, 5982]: -0.83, 16.1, 16.1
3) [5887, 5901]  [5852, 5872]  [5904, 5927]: 4.03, 16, 15.9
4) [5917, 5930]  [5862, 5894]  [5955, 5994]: -0.40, 14.8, 16.4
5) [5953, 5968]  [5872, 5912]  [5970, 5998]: -0.62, 14.3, 16.3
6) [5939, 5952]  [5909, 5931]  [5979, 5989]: -0.30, 16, 16.2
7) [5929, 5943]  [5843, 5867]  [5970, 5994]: 0.03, 16.1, 16.3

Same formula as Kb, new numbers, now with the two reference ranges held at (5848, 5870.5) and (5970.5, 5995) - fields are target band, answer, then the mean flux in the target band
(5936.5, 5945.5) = -0.2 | 16.5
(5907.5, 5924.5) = 0.2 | 15.9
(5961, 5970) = -0.2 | 16.6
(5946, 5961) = -0.1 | 16.3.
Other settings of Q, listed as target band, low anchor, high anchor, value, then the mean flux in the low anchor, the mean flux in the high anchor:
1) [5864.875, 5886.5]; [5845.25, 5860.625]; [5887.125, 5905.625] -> -2.95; 16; 12.5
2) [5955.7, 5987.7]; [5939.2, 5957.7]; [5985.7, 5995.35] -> 0.00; 16.3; 16.5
